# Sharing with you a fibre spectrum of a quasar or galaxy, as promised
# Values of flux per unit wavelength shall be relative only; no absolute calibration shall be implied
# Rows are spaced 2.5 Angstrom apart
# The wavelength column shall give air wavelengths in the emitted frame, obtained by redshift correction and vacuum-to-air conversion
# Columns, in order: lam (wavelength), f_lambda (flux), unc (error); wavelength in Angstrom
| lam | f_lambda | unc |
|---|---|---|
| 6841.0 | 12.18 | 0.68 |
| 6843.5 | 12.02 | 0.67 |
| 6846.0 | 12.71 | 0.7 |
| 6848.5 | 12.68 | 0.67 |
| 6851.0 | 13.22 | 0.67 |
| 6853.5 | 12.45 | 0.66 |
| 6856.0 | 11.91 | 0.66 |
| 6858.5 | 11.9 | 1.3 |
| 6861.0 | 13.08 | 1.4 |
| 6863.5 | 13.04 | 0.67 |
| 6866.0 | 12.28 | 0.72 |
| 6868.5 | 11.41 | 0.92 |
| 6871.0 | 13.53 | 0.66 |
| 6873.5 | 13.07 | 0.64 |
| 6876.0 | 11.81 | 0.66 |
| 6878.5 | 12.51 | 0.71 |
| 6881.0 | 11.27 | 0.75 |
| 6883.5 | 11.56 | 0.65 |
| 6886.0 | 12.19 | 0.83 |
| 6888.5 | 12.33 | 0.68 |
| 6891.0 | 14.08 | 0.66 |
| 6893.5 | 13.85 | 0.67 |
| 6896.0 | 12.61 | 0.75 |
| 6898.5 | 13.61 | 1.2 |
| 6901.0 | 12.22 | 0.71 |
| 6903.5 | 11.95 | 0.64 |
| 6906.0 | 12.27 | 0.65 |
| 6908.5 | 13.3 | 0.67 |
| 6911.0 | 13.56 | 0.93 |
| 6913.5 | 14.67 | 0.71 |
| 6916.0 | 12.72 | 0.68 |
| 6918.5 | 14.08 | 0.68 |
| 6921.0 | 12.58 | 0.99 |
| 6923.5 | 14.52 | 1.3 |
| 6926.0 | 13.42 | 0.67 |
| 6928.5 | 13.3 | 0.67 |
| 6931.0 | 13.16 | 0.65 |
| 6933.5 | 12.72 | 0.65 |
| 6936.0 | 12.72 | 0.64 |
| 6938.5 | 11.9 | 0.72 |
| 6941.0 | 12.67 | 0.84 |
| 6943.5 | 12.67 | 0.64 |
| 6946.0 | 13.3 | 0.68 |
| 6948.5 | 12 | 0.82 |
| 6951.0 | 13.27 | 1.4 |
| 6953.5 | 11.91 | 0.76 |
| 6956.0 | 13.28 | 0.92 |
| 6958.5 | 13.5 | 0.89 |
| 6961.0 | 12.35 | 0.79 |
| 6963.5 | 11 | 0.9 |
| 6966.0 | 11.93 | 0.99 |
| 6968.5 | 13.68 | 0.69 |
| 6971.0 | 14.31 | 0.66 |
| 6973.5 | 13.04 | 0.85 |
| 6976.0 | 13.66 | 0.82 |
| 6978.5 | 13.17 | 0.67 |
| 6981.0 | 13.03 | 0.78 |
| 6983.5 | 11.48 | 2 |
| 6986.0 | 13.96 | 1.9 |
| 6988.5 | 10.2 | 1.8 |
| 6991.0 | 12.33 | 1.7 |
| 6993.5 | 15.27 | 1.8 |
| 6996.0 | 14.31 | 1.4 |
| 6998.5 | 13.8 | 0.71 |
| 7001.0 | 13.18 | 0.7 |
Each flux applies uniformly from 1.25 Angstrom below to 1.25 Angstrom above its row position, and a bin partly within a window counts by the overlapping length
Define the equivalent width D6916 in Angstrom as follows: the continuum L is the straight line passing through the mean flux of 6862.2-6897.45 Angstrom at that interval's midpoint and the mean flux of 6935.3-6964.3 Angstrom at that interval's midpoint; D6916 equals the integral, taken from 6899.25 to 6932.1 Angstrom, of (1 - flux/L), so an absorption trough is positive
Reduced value -1.73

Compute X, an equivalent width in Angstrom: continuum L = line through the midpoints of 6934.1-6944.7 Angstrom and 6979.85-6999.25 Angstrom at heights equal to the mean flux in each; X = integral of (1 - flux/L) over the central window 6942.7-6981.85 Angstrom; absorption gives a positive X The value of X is -0.4 Angstrom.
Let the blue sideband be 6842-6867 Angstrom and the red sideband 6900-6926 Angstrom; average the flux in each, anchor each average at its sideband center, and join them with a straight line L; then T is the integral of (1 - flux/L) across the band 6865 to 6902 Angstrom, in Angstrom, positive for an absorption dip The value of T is 0.9 Angstrom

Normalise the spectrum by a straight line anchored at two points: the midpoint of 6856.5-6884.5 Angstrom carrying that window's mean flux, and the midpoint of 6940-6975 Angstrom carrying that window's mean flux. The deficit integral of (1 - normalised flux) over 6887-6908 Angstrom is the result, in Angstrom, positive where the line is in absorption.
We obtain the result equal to -0.70 Angstrom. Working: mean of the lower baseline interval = 12.3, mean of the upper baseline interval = 12.8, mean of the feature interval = 12.9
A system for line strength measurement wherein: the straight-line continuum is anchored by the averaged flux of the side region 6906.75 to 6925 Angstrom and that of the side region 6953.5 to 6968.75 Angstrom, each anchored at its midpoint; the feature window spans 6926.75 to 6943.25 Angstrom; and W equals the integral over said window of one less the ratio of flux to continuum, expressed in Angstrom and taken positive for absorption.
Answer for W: 0.46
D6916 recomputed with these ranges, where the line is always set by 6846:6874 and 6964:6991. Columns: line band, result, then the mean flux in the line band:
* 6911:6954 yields -1.3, 13.1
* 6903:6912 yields -0.1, 12.8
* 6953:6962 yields -0.1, 12.8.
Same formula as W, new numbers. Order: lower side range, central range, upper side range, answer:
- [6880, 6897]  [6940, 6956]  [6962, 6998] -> 0.18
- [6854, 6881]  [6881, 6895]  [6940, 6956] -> -0.21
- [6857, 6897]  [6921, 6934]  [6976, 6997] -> -0.65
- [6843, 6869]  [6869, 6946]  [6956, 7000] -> -1.15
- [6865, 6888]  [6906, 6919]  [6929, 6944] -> -1.07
